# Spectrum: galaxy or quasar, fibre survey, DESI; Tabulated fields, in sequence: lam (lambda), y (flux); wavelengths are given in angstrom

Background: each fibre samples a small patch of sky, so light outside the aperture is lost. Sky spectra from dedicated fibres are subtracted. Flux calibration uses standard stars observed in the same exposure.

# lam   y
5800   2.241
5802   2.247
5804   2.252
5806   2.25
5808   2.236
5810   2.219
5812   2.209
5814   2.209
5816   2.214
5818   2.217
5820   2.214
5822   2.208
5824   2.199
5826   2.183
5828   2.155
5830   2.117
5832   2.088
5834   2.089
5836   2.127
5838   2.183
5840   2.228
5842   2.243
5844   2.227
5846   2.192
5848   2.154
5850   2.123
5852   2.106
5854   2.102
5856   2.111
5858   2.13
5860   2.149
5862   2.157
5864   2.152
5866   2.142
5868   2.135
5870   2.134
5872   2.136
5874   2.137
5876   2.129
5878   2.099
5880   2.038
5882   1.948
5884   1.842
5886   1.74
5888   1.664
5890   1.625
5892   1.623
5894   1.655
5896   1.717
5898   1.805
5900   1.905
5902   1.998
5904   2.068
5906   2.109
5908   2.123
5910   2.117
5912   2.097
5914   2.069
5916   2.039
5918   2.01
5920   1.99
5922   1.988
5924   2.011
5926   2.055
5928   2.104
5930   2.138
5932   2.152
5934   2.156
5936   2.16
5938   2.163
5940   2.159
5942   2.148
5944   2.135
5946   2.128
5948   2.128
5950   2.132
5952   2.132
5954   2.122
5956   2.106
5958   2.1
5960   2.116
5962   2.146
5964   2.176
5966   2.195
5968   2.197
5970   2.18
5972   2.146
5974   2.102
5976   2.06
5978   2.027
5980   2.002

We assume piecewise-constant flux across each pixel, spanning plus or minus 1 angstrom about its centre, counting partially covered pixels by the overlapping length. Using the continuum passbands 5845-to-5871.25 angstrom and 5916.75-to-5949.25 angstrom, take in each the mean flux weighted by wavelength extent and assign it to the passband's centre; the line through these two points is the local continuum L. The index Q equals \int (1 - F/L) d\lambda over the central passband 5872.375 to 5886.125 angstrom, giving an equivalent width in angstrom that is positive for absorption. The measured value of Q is 0.7 angstrom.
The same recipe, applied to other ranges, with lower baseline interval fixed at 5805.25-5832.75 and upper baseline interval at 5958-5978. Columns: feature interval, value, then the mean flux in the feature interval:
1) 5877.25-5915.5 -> 4.5 angstrom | 1.91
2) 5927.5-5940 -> 0.0 angstrom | 2.15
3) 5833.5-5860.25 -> 0.3 angstrom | 2.16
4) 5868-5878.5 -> 0.2 angstrom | 2.13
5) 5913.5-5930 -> 0.9 angstrom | 2.04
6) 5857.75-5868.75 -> 0.2 angstrom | 2.15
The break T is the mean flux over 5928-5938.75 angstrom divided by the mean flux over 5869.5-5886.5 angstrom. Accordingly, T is 1.06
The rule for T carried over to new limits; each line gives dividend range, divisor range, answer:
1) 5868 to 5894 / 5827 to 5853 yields 0.89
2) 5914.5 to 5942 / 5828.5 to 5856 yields 0.97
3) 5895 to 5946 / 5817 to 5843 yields 0.95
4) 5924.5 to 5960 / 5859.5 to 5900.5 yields 1.09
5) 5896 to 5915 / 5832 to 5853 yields 0.93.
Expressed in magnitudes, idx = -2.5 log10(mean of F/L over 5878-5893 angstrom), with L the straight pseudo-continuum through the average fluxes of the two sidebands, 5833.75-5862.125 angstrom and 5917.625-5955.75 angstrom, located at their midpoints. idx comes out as 0.18 mag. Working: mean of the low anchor 2.16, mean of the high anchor 2.11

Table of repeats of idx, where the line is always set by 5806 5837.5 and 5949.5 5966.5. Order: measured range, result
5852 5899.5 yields 0.10 mag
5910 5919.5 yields 0.05 mag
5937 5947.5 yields 0.00 mag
